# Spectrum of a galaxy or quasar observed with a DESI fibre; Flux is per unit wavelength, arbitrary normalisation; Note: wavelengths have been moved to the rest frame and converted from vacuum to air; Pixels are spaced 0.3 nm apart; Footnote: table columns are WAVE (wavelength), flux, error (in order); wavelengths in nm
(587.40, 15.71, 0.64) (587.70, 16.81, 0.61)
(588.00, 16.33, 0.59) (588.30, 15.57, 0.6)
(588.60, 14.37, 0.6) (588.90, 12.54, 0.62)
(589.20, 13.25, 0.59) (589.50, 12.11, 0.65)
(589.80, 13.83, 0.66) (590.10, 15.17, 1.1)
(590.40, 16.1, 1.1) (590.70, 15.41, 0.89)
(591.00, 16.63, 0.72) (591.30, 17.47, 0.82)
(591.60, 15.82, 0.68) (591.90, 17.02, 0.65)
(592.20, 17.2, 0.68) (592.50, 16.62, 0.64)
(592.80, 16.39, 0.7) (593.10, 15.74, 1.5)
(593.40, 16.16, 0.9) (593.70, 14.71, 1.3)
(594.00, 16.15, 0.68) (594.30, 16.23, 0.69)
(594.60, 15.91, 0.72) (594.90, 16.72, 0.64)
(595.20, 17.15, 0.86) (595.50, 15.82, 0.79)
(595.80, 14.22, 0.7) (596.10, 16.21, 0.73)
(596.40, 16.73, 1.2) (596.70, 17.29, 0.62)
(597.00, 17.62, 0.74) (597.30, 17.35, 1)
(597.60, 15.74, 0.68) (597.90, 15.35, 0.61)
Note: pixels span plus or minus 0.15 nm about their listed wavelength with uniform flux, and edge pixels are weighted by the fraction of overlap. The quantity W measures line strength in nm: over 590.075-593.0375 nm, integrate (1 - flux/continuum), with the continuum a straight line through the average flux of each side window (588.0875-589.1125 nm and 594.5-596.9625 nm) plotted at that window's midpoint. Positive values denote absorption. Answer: -0.26 nm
